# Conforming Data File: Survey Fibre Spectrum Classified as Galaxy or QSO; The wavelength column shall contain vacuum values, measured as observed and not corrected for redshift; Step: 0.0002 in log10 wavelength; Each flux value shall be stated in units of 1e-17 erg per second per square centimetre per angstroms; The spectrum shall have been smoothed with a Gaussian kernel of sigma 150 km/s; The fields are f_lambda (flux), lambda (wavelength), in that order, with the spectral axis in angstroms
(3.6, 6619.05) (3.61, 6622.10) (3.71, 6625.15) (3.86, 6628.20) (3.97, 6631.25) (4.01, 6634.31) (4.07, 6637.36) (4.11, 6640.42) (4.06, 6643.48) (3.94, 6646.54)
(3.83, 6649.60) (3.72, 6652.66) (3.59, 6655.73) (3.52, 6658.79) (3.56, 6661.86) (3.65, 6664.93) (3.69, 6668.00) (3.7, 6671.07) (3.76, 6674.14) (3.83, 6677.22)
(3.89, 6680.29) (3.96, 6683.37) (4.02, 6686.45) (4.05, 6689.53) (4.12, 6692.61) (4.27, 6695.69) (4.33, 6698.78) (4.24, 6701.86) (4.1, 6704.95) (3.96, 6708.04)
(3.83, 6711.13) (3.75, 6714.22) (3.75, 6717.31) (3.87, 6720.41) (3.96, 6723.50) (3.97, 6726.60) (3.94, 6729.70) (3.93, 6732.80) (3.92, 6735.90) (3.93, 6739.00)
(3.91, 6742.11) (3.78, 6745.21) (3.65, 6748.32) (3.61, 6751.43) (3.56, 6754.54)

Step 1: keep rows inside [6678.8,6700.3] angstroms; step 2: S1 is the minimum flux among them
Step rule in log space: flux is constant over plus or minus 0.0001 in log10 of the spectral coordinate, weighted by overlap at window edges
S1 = 3.89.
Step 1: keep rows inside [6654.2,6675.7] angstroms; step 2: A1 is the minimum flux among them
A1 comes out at 3.52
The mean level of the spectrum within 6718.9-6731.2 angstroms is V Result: 3.94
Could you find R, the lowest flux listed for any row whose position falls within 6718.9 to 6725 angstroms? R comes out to 3.87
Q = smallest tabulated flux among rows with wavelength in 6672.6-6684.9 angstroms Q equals 3.76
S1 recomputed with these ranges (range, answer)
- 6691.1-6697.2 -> 4.12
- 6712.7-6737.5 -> 3.75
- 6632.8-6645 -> 4.01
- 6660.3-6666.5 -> 3.56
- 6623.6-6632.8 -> 3.71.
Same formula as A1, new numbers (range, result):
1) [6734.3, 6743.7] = 3.91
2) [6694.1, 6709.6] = 3.96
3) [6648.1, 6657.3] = 3.59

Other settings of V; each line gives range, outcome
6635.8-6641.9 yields 4.09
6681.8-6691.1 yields 4.01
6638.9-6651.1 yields 3.99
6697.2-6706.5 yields 4.22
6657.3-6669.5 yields 3.6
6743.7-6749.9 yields 3.71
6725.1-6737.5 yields 3.94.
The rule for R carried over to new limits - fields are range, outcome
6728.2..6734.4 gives 3.93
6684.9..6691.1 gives 4.02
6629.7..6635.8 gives 3.97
